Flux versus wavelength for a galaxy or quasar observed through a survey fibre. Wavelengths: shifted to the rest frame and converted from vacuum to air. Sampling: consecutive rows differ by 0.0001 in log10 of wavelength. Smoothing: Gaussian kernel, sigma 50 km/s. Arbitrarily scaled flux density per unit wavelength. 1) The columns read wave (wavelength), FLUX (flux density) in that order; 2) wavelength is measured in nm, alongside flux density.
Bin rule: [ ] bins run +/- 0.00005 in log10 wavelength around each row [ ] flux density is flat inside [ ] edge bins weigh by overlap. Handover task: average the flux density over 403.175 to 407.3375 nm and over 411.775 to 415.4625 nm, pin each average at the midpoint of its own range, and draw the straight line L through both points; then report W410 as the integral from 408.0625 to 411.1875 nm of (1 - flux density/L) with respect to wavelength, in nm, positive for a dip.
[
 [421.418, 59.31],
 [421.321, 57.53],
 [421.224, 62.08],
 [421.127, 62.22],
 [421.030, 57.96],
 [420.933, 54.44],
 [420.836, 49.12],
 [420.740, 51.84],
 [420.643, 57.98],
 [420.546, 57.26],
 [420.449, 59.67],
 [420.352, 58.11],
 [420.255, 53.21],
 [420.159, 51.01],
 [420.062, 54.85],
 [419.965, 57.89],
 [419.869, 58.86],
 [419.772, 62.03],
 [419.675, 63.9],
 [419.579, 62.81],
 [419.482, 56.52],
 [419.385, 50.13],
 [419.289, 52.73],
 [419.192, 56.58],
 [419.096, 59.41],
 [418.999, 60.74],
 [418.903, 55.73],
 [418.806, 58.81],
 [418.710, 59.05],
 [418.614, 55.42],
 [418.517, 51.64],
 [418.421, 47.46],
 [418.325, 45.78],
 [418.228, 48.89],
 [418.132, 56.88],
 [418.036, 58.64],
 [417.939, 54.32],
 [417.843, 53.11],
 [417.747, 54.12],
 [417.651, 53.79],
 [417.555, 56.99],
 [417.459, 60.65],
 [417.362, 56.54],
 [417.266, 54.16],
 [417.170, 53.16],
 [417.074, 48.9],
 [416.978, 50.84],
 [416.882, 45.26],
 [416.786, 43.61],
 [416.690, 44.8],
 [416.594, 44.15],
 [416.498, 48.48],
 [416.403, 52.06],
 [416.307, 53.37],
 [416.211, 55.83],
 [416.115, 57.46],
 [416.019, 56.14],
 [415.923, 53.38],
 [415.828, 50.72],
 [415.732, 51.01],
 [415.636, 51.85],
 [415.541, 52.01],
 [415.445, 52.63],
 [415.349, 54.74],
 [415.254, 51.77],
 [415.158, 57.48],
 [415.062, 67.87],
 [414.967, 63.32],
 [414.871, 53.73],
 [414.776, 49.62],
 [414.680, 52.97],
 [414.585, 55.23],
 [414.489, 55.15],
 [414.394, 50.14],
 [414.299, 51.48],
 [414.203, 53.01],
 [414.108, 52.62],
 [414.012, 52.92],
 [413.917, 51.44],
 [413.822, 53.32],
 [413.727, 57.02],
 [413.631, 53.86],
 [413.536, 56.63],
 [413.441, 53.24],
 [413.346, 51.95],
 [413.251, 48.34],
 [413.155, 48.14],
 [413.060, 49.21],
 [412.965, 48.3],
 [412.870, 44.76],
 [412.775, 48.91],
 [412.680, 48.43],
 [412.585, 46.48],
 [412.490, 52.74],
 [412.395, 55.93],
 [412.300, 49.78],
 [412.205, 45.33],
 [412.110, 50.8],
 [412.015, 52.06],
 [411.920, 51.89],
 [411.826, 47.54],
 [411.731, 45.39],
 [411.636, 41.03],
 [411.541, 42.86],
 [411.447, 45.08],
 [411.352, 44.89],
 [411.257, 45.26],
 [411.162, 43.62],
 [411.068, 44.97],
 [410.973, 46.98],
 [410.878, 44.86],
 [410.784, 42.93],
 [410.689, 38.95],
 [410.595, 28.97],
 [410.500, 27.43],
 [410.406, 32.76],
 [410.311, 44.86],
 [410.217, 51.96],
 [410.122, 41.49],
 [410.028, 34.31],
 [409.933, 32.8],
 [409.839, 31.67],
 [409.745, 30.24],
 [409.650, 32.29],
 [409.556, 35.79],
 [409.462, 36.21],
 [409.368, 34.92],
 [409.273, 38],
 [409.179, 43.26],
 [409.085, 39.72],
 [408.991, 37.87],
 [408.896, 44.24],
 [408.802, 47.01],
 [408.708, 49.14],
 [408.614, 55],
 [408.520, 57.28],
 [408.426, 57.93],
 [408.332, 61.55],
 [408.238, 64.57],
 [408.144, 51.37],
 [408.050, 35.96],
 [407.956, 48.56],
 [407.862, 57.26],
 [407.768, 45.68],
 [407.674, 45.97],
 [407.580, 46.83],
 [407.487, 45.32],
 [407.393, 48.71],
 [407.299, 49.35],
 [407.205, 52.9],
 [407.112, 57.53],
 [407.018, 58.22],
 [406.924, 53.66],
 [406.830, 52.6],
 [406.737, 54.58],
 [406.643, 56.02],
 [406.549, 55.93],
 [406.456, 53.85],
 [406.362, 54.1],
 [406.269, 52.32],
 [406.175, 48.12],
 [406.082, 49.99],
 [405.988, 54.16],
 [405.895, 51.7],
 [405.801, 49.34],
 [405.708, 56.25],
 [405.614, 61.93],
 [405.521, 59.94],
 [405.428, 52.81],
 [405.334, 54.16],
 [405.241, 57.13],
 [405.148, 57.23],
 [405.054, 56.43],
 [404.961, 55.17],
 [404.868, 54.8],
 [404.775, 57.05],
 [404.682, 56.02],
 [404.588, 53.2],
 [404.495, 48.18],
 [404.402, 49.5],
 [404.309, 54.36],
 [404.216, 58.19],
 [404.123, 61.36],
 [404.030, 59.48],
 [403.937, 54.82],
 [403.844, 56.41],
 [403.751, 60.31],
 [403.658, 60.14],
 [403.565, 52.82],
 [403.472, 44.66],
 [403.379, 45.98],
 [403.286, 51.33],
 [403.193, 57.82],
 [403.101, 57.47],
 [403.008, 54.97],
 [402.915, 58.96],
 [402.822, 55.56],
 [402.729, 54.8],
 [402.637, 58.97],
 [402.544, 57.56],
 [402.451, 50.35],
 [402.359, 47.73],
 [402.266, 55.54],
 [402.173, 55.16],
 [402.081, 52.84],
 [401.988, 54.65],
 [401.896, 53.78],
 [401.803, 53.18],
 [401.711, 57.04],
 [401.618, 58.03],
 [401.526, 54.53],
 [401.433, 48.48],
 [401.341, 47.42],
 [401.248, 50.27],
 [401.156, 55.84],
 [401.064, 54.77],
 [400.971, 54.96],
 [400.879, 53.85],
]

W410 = 0.64 nm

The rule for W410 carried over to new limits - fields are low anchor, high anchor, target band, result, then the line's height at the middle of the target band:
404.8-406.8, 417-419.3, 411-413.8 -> 0.300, 54.7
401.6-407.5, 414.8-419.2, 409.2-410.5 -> 0.423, 54.1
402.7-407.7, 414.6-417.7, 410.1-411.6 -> 0.332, 53.6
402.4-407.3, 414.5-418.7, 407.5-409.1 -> 0.130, 54.3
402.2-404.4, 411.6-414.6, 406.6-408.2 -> 0.078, 53.2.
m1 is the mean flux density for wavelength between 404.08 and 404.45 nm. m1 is 55.8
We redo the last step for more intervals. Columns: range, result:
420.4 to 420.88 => 55.3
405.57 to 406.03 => 54.6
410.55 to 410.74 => 34.2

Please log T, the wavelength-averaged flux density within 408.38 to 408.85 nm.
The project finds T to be 53.3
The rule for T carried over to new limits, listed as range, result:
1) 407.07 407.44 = 52.1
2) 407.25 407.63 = 47.6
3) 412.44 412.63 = 49.7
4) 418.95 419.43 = 56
